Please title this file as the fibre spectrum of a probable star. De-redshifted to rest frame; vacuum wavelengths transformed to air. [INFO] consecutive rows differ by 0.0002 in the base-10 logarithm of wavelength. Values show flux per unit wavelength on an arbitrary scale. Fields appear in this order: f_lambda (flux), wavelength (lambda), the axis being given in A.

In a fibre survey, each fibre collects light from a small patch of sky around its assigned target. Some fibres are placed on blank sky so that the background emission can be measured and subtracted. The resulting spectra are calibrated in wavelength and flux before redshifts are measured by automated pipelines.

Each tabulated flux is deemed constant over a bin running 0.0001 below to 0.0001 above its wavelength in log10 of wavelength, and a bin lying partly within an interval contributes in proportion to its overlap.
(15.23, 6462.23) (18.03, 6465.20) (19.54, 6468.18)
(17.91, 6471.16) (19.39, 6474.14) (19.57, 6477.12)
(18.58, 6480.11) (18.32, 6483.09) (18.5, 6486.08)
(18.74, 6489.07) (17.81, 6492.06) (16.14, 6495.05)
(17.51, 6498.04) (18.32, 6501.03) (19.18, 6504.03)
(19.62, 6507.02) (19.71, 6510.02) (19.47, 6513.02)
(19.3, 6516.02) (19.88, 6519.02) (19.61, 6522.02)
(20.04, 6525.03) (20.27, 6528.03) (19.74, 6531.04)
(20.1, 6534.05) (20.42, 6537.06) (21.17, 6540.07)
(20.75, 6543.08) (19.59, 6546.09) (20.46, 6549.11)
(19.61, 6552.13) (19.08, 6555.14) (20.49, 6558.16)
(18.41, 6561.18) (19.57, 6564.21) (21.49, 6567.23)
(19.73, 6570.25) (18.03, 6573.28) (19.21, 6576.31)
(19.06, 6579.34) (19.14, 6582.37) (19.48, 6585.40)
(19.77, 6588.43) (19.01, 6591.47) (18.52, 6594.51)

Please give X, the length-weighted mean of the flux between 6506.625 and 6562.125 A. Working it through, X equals 19.9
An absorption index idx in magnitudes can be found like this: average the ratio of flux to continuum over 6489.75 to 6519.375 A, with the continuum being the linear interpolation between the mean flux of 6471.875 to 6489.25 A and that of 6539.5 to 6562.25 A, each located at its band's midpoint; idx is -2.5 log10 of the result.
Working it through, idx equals 0.03 mag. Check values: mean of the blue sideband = 18.8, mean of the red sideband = 19.9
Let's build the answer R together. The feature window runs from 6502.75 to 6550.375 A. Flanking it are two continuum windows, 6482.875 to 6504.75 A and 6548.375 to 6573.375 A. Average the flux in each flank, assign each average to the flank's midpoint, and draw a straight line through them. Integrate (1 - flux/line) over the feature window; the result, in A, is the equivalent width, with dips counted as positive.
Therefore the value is -2.8 A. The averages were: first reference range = 18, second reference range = 19.7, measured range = 20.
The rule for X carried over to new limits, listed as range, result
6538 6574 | 19.9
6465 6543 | 19.2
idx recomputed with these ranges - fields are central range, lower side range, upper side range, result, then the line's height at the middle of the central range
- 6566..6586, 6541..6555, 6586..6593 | 0.01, 19.6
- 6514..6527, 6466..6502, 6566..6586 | -0.05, 18.8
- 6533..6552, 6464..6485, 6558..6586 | -0.06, 19.2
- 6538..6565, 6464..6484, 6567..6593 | -0.04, 19.2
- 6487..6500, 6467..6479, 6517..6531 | 0.10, 19.4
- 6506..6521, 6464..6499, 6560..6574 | -0.05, 18.8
